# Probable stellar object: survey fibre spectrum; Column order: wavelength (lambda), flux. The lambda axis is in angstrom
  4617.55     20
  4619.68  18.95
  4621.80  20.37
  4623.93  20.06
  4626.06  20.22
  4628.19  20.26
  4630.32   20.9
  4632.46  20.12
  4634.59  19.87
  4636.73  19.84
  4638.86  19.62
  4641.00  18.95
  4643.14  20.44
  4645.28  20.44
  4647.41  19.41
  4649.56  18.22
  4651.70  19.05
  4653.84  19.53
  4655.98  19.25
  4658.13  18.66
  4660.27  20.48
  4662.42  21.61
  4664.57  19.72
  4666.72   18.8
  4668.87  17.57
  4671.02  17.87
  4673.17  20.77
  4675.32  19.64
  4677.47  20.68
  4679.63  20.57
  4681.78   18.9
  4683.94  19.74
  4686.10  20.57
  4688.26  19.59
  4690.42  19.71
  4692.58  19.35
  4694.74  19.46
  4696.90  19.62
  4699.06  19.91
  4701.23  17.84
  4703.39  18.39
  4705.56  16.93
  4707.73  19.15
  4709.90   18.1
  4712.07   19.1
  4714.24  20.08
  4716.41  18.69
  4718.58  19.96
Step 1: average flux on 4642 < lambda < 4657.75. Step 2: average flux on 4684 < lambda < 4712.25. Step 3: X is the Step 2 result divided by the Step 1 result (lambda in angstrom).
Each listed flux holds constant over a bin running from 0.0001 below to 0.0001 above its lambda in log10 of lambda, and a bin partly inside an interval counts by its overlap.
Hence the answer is 0.98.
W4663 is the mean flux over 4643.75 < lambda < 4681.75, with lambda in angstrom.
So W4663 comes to 19.5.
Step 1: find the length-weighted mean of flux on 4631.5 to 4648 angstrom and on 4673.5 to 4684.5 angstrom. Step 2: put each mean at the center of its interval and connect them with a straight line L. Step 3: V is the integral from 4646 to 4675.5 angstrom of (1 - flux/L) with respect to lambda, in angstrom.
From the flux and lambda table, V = 0.9 angstrom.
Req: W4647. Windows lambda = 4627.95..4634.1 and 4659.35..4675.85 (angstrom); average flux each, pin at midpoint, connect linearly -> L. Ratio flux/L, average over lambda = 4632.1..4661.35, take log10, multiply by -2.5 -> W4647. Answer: 0.03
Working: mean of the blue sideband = 20.4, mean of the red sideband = 19.5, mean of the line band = 19.6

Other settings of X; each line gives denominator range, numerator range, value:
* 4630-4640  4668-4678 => 0.96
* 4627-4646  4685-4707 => 0.96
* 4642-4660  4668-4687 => 1.01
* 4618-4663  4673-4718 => 0.98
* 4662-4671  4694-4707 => 0.98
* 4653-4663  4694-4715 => 0.95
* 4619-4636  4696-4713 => 0.93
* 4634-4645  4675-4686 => 1.01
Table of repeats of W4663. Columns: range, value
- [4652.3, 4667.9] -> 19.7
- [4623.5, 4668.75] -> 19.7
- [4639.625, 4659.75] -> 19.4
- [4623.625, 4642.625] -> 20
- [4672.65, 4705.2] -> 19.6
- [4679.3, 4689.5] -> 19.8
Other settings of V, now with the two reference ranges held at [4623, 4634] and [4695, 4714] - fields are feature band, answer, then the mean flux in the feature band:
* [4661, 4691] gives -0.6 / 19.7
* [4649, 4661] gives 0.3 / 19.2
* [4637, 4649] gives 0.2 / 19.7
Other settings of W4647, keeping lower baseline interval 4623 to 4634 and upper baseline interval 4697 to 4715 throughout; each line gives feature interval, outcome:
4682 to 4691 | -0.04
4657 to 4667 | -0.02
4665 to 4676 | 0.03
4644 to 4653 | 0.03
